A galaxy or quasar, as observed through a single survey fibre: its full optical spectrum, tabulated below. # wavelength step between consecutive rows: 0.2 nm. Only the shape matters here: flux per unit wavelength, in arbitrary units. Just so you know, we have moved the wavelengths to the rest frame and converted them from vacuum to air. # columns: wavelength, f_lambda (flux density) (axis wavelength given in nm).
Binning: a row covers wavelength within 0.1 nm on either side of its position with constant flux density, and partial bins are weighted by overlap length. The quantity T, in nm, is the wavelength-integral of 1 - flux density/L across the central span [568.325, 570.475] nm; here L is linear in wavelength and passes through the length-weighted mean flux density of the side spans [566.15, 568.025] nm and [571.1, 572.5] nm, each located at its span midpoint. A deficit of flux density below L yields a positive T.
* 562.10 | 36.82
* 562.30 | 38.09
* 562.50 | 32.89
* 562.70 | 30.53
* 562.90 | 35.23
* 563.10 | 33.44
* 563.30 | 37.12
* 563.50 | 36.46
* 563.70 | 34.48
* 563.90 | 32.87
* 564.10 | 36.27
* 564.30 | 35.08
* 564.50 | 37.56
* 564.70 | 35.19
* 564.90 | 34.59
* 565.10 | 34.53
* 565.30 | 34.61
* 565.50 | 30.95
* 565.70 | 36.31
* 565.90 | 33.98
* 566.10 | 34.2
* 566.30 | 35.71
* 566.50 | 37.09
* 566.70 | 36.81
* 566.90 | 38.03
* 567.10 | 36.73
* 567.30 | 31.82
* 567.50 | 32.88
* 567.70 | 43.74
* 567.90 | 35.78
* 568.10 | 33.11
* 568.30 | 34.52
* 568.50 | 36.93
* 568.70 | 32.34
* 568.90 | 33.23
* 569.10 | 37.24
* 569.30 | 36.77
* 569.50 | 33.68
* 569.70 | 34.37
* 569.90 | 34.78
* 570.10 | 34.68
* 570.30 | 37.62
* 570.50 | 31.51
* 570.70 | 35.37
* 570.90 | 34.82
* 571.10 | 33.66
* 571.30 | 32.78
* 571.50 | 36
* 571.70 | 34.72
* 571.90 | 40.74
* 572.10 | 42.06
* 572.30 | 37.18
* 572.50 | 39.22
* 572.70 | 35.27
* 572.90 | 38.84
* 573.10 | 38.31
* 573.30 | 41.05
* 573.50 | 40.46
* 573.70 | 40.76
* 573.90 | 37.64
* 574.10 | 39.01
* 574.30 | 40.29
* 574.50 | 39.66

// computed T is 0.10 nm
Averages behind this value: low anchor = 36.4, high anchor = 37.1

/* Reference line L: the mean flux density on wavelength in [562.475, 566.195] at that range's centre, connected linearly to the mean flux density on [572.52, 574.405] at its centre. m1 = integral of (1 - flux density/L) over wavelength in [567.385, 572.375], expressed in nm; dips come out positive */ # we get 0.23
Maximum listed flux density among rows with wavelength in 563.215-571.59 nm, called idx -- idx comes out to 43.74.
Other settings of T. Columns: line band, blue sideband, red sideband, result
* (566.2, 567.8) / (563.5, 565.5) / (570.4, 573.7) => -0.04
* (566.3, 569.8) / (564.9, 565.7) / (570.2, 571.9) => -0.12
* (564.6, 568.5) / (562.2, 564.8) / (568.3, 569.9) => -0.04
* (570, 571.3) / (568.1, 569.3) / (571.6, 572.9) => 0.08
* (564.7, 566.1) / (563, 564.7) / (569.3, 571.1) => 0.04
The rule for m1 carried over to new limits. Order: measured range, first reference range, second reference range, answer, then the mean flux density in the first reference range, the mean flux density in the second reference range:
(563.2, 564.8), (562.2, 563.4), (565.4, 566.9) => -0.039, 34.5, 35.2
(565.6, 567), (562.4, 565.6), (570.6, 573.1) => -0.034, 34.5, 36.8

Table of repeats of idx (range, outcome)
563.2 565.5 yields 37.56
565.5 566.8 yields 37.09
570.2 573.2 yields 42.06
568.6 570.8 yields 37.62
